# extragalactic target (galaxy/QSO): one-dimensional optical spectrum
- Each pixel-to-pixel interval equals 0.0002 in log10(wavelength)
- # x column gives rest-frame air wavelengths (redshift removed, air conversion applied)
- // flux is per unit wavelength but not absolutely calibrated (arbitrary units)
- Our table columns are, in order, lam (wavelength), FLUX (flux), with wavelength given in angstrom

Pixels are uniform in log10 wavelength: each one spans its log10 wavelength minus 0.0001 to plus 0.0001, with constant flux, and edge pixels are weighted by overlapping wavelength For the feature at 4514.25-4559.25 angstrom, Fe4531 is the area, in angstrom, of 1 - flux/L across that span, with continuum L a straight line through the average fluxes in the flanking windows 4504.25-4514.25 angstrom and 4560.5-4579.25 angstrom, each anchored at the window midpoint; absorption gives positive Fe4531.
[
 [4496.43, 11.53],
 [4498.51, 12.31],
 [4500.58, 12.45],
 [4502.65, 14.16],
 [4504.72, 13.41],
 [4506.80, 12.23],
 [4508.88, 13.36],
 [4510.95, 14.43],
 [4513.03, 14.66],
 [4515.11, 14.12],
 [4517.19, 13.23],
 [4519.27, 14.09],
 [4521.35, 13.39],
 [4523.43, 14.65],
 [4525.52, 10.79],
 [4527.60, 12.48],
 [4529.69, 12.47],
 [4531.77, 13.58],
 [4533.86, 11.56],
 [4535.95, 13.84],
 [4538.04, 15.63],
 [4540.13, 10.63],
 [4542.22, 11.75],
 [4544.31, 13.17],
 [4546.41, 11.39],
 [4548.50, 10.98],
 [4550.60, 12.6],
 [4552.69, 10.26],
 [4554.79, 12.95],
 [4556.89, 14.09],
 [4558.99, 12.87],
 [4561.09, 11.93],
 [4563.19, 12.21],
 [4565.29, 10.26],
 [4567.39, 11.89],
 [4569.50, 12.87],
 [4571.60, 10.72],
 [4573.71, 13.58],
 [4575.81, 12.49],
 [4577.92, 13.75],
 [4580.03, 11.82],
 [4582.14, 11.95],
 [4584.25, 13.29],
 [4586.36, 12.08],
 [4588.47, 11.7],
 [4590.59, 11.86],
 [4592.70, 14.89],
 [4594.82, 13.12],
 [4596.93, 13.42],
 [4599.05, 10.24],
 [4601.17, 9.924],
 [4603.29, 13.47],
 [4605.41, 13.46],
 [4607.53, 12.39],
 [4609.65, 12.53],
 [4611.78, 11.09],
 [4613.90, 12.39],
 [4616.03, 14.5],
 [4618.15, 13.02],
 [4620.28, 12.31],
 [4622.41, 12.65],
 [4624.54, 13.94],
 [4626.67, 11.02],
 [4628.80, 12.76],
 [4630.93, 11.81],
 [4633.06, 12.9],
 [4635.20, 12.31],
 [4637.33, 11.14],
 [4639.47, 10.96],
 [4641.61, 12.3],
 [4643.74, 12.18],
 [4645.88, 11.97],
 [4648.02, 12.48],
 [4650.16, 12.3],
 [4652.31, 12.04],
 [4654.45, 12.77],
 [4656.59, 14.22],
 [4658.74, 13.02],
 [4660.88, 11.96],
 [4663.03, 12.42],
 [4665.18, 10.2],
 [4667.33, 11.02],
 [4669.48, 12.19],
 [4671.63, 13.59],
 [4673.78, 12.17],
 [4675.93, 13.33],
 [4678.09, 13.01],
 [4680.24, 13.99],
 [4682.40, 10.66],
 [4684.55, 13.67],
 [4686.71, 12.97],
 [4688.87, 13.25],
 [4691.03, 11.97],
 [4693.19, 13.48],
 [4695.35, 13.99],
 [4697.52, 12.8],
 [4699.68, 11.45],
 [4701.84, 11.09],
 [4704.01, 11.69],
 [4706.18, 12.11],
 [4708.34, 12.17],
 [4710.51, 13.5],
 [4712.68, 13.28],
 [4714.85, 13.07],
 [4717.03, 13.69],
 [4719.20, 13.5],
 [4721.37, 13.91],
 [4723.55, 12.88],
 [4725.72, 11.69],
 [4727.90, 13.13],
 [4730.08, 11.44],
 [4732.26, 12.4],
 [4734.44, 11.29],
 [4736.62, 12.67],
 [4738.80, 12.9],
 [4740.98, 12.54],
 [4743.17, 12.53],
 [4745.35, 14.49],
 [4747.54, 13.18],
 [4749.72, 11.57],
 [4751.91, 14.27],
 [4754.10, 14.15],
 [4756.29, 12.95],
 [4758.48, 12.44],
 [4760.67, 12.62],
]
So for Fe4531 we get 0.8 angstrom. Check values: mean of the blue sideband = 13.6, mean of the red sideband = 12.2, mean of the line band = 12.7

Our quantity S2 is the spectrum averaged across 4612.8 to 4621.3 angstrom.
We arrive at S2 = 13.1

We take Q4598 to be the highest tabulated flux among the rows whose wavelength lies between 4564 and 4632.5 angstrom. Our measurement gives 14.89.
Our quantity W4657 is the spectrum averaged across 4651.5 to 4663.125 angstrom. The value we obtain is 12.8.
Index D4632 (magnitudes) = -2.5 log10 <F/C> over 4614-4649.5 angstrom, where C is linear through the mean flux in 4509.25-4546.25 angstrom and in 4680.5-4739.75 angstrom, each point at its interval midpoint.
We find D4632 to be 0.04 mag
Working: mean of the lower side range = 13.2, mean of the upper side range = 12.6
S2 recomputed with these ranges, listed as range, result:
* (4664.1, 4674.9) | 11.8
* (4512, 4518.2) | 14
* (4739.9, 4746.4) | 13.2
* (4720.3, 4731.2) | 12.6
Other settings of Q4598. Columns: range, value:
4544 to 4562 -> 14.09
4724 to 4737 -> 13.13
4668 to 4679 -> 13.59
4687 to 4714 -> 13.99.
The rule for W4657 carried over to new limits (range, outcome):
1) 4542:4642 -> 12.3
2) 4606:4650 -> 12.3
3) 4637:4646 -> 11.7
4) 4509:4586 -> 12.7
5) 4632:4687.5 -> 12.4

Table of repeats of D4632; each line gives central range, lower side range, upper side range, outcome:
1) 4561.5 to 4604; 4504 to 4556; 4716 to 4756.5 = 0.05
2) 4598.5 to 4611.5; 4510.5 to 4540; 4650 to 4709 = 0.08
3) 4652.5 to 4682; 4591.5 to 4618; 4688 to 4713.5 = 0.00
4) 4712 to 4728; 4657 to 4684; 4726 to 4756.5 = -0.04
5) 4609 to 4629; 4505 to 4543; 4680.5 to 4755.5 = 0.03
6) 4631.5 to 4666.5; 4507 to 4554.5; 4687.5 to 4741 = 0.05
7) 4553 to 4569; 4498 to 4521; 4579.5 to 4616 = 0.06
